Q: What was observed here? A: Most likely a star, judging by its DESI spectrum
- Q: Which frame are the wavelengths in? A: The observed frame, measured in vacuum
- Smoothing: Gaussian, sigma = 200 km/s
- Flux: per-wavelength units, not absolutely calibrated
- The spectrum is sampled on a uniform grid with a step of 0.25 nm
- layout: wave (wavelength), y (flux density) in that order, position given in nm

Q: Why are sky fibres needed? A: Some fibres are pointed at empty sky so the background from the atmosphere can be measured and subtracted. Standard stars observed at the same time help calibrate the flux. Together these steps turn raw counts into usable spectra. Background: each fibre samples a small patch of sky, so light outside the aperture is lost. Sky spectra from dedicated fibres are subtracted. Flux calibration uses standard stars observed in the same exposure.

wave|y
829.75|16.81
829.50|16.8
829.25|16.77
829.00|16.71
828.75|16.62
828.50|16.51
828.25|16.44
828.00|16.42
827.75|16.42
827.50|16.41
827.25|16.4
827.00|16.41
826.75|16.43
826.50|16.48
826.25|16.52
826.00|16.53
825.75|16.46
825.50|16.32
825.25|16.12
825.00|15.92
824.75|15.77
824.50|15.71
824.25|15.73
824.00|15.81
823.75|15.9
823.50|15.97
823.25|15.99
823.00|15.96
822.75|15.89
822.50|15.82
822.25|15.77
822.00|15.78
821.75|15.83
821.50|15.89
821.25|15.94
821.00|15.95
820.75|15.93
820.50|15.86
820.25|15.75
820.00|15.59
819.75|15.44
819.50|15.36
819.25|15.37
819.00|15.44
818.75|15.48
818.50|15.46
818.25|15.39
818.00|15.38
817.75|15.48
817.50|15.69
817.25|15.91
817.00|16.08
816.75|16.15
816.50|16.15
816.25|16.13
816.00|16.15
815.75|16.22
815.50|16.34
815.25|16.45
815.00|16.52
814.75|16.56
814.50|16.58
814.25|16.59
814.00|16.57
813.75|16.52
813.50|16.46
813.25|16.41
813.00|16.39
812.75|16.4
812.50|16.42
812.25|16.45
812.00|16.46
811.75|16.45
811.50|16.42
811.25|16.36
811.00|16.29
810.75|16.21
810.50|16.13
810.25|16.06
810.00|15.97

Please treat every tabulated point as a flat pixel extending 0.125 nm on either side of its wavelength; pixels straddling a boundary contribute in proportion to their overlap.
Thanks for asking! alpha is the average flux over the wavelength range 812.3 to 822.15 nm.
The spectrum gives 16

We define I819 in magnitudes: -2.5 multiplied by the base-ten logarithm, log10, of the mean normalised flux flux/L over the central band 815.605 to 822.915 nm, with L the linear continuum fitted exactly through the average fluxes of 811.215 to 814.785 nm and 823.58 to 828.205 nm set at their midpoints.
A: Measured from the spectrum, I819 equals 0.039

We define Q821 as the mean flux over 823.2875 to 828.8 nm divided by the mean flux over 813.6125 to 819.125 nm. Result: 1.01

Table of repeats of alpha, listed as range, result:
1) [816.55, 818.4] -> 15.7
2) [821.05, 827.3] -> 16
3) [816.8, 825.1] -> 15.7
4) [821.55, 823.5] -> 15.9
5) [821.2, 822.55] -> 15.8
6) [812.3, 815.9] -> 16.5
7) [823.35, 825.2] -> 15.8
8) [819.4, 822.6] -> 15.8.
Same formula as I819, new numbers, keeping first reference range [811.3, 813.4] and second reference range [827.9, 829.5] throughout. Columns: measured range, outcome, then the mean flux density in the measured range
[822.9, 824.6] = 0.05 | 15.9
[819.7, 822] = 0.05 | 15.8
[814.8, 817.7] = 0.02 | 16.2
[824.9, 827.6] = 0.01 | 16.4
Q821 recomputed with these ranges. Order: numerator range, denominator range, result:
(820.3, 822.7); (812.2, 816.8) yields 0.97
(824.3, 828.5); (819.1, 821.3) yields 1.04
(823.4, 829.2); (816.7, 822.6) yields 1.04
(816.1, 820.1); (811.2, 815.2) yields 0.95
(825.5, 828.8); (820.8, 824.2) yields 1.04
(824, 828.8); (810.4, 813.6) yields 0.99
